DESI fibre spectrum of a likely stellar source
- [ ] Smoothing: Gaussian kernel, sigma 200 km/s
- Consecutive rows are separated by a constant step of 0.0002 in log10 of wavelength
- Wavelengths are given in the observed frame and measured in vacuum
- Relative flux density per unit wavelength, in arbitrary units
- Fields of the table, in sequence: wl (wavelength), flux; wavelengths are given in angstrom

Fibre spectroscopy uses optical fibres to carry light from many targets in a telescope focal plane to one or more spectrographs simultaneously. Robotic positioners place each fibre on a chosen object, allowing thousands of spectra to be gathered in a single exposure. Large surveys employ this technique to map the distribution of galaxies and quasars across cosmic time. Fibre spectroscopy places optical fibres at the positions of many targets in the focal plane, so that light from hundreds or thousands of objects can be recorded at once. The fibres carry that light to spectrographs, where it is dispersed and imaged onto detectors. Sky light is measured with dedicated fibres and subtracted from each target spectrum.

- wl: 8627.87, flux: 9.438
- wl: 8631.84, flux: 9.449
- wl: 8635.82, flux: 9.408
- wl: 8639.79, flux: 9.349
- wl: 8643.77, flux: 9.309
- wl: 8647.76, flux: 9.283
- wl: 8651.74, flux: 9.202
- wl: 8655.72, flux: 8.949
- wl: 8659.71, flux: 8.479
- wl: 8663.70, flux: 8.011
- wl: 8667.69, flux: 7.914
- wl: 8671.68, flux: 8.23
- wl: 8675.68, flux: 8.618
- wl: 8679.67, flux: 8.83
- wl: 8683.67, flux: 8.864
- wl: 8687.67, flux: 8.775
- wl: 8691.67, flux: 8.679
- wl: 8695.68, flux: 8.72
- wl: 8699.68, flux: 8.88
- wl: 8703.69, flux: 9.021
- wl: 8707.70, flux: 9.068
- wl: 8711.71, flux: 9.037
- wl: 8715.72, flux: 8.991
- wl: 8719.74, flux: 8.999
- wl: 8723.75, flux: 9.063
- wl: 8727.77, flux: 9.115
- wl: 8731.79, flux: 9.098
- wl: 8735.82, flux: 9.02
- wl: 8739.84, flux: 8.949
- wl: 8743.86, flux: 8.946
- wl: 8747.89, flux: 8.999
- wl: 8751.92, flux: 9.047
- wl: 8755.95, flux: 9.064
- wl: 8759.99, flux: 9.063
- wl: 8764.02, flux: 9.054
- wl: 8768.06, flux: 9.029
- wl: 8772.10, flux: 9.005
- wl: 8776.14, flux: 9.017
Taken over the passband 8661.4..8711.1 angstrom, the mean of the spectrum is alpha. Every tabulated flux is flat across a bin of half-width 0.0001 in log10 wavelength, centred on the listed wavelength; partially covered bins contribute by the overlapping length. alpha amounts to 8.64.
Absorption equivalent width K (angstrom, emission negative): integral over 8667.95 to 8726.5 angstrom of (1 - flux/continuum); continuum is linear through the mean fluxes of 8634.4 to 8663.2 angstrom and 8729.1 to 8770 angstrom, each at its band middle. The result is 1.5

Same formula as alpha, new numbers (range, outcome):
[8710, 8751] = 9.02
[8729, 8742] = 9.03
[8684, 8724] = 8.92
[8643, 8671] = 8.69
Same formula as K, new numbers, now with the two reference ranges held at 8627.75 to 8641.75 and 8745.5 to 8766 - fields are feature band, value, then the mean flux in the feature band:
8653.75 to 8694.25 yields 3.3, 8.54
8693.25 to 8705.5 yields 0.5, 8.86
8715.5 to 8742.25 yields 0.3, 9.04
